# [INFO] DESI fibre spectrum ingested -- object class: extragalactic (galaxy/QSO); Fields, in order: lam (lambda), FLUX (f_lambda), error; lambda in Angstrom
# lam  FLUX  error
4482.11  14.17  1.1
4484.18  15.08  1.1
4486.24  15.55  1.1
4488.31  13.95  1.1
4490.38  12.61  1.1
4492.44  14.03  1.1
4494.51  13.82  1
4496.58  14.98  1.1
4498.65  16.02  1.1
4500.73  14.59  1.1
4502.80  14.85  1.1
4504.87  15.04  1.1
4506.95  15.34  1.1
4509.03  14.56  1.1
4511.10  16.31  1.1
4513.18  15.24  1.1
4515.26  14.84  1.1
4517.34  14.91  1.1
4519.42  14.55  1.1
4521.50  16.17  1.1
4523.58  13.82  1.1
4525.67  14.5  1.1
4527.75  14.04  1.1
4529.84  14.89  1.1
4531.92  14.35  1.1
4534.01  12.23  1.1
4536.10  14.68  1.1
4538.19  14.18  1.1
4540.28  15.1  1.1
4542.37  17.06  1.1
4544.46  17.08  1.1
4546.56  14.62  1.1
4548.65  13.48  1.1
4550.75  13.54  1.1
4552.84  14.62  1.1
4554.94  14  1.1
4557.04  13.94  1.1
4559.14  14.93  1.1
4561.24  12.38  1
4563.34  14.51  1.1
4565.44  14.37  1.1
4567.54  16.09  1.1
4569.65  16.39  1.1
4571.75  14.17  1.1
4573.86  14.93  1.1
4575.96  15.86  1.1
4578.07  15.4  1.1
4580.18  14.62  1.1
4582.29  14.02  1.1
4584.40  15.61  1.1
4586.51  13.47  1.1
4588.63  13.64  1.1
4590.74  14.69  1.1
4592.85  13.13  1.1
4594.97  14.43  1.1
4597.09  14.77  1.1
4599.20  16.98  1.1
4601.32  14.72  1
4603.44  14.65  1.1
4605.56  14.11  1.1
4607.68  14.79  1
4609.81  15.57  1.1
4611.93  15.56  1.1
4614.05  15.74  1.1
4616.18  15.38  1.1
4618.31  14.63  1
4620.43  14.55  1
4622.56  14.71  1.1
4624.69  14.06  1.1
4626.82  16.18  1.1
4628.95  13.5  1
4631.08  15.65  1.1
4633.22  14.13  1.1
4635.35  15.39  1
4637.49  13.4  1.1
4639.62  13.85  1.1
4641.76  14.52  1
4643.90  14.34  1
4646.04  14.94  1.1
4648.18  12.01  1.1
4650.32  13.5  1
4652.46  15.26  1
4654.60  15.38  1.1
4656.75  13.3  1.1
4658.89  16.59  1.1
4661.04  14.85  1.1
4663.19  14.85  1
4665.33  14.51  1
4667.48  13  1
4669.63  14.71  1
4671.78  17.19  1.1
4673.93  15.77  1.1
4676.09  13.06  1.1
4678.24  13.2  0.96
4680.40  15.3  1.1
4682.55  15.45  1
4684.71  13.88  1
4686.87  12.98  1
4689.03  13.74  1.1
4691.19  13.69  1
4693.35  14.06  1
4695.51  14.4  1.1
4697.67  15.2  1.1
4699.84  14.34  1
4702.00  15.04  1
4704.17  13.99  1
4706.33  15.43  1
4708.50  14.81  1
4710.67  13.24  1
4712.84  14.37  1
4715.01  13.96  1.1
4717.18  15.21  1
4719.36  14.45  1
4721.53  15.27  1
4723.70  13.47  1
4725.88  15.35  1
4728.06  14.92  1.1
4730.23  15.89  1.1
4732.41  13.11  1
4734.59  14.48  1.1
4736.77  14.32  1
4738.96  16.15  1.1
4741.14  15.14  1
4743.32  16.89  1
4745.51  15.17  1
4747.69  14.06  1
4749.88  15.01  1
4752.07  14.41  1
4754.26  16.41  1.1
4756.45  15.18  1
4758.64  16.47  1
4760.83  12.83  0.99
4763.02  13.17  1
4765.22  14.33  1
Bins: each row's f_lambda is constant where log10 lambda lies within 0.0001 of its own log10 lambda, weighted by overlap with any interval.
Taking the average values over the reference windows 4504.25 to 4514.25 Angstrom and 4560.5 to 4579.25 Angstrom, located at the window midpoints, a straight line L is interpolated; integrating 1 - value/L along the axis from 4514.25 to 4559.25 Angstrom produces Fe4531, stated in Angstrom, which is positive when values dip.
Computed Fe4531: 1.6 Angstrom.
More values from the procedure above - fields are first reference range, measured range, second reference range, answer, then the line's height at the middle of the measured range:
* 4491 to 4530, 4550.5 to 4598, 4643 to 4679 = 0.61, 14.7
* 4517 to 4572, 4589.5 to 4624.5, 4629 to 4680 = -0.80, 14.5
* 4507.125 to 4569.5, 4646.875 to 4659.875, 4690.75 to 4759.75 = 0.38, 14.8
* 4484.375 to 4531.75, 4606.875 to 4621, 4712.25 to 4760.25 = -0.33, 14.9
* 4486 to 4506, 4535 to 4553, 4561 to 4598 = -0.44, 14.6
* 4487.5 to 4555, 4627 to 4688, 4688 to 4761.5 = 1.01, 14.7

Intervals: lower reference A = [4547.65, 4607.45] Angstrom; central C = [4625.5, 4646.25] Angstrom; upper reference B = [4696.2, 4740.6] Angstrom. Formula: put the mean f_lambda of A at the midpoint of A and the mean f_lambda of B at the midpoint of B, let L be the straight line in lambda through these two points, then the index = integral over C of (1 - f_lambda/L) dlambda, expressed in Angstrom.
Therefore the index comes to 0.0 Angstrom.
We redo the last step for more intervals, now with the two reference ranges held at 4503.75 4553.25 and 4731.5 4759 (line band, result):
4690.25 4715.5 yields 1.1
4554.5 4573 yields 0.4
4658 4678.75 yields 0.3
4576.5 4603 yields 0.4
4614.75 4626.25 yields 0.1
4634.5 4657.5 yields 1.2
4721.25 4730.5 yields 0.1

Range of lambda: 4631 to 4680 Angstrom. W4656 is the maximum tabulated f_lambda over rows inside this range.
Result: 17.19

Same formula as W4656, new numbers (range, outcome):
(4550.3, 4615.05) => 16.98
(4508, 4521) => 16.31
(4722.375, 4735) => 15.89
